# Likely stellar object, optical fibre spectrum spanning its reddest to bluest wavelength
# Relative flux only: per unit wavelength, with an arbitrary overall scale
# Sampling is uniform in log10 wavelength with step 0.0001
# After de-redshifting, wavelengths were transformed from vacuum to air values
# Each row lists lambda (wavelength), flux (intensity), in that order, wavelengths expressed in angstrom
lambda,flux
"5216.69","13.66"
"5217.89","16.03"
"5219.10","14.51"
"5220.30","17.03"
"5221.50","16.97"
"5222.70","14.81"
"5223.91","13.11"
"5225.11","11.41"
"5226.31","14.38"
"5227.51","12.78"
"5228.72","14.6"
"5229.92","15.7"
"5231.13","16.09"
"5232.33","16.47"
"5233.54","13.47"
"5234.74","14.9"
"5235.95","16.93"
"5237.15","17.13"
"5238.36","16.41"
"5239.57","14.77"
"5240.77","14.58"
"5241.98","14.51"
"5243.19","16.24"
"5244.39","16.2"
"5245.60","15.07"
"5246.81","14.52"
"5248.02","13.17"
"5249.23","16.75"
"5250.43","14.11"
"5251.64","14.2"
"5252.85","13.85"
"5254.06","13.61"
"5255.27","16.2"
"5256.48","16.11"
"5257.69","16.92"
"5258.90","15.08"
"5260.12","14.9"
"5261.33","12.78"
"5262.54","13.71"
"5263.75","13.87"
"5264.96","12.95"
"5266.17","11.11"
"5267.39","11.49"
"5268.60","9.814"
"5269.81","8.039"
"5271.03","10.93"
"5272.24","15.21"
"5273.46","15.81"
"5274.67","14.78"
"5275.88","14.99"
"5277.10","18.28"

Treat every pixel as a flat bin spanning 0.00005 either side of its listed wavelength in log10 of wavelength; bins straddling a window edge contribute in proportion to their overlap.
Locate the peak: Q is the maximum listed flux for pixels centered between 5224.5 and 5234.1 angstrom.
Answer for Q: 16.47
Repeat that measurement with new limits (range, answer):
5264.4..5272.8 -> 15.21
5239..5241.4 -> 14.77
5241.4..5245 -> 16.24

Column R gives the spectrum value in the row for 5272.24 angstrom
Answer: 15.21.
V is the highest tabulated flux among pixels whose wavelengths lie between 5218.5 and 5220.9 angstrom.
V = 17.03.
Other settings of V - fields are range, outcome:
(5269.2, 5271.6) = 10.93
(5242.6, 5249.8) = 16.75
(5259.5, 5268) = 14.9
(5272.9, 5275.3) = 15.81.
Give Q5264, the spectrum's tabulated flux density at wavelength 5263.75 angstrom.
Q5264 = 13.87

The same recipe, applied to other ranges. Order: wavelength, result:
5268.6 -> 9.814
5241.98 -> 14.51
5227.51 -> 12.78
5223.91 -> 13.11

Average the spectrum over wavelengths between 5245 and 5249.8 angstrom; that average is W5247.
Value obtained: 14.8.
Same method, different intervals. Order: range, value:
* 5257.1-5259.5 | 16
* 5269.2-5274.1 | 12.5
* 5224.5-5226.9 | 12.9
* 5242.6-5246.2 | 15.9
